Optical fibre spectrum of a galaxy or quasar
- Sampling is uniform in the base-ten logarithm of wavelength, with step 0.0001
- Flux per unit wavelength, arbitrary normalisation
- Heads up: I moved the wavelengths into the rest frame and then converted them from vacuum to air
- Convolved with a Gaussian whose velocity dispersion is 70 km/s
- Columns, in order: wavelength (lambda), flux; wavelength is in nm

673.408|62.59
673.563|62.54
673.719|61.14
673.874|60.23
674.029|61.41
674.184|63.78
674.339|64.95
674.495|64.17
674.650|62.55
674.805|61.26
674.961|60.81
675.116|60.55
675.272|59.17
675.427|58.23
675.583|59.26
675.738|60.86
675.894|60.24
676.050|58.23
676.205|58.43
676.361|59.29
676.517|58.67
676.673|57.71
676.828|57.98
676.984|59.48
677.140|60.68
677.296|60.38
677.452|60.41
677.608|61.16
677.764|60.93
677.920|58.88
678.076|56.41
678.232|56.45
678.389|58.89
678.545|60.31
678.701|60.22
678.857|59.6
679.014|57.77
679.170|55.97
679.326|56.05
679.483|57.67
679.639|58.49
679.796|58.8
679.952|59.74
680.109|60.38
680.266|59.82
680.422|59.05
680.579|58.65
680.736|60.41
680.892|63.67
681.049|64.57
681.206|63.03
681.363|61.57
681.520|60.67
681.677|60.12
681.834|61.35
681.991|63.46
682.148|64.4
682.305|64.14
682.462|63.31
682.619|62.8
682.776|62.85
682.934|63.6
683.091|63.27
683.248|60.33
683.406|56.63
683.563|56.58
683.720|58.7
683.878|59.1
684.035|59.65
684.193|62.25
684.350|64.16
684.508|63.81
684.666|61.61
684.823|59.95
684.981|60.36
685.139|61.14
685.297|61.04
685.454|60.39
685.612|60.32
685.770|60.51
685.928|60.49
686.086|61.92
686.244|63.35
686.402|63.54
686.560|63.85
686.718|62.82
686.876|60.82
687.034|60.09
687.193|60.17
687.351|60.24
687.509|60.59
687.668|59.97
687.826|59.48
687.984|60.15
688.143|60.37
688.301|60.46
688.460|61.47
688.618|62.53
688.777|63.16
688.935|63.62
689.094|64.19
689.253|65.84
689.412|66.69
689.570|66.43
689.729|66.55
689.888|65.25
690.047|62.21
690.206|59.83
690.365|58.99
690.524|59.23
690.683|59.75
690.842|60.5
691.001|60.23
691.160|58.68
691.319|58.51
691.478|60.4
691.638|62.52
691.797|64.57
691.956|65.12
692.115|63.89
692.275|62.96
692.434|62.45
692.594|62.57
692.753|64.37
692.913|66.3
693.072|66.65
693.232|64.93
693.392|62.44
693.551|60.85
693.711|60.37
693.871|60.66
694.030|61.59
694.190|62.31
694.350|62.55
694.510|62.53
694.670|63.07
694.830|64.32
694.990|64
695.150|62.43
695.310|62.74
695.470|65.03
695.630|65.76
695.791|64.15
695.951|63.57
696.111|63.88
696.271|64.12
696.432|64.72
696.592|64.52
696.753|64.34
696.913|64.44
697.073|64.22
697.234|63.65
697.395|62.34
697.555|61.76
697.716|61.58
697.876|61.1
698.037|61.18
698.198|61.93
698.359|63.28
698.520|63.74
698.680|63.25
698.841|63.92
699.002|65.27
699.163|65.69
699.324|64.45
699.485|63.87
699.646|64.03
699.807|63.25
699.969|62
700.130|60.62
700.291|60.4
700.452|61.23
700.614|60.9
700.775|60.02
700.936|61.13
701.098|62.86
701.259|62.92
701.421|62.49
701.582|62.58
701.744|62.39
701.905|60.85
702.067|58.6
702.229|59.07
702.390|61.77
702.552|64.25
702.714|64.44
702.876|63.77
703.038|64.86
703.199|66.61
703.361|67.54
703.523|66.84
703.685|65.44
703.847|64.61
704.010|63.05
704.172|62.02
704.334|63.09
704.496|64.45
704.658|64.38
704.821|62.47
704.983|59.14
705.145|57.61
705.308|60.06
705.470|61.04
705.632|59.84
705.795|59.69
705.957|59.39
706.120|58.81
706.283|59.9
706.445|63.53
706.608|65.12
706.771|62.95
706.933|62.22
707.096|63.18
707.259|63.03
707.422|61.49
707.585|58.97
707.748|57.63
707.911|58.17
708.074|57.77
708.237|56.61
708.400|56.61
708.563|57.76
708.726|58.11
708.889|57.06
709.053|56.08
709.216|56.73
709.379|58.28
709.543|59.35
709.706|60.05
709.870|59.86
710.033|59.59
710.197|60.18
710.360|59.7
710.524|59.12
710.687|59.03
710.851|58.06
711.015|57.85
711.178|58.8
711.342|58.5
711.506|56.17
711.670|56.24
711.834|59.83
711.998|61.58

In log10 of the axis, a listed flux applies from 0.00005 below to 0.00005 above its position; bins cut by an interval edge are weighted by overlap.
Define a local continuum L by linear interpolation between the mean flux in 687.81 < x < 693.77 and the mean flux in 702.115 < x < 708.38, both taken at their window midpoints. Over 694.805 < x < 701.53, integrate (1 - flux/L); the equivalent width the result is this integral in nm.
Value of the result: -0.10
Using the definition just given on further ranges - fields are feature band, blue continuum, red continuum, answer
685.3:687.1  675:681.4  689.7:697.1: -0.01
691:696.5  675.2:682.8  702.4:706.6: -0.13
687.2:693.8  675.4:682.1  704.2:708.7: -0.25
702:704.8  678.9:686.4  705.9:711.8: -0.20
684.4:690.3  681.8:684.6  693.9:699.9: 0.02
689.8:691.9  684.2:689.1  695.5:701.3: 0.04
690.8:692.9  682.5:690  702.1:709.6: -0.02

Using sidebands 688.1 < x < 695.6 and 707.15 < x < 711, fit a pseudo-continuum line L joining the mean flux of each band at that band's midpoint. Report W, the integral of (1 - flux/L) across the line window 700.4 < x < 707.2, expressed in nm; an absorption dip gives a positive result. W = -0.27 nm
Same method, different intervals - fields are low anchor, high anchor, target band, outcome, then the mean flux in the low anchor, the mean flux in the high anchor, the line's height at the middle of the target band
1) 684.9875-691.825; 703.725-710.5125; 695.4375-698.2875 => -0.113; 61.7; 60.2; 61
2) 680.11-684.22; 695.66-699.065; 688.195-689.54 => -0.029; 61.3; 63.4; 62.2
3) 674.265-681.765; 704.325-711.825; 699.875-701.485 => -0.048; 59.8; 59.6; 59.7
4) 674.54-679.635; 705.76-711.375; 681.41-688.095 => -0.226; 59.2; 59.4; 59.3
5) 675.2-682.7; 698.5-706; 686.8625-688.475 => 0.018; 60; 62.6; 61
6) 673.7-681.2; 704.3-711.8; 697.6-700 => -0.142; 59.9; 59.6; 59.7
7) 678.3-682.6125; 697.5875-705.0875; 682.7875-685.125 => 0.004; 60.5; 62.9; 60.9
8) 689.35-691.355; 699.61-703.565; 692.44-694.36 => -0.030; 61.8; 62.6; 62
